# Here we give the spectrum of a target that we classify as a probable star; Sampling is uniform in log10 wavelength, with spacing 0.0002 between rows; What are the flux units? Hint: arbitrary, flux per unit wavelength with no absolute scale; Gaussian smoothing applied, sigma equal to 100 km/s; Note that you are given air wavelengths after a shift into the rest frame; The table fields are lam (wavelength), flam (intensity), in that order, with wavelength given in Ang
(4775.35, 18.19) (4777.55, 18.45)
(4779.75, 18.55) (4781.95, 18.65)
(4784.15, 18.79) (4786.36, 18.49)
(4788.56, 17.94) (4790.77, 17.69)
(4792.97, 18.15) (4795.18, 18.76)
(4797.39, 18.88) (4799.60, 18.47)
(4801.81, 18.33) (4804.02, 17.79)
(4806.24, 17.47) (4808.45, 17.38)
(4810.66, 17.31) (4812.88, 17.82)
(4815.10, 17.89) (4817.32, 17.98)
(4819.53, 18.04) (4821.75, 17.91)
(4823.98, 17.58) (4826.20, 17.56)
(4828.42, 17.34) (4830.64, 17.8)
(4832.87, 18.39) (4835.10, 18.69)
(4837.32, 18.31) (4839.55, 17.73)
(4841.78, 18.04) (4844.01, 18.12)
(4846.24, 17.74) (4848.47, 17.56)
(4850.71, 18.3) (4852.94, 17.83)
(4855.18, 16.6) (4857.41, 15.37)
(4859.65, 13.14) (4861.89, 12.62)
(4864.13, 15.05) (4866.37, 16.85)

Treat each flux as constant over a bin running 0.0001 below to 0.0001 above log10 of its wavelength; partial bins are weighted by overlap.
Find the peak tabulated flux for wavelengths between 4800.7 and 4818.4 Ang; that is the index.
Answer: 18.33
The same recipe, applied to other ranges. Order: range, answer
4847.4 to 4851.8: 18.3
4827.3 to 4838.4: 18.69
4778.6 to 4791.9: 18.79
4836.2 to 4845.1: 18.31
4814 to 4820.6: 18.04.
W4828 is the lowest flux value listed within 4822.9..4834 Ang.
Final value 17.34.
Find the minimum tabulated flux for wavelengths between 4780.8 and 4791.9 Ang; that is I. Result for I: 17.69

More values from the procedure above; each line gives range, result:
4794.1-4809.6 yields 17.38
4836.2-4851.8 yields 17.56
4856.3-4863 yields 12.62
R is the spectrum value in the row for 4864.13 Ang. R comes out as 15.05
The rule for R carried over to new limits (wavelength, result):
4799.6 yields 18.47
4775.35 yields 18.19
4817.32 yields 17.98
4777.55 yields 18.45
